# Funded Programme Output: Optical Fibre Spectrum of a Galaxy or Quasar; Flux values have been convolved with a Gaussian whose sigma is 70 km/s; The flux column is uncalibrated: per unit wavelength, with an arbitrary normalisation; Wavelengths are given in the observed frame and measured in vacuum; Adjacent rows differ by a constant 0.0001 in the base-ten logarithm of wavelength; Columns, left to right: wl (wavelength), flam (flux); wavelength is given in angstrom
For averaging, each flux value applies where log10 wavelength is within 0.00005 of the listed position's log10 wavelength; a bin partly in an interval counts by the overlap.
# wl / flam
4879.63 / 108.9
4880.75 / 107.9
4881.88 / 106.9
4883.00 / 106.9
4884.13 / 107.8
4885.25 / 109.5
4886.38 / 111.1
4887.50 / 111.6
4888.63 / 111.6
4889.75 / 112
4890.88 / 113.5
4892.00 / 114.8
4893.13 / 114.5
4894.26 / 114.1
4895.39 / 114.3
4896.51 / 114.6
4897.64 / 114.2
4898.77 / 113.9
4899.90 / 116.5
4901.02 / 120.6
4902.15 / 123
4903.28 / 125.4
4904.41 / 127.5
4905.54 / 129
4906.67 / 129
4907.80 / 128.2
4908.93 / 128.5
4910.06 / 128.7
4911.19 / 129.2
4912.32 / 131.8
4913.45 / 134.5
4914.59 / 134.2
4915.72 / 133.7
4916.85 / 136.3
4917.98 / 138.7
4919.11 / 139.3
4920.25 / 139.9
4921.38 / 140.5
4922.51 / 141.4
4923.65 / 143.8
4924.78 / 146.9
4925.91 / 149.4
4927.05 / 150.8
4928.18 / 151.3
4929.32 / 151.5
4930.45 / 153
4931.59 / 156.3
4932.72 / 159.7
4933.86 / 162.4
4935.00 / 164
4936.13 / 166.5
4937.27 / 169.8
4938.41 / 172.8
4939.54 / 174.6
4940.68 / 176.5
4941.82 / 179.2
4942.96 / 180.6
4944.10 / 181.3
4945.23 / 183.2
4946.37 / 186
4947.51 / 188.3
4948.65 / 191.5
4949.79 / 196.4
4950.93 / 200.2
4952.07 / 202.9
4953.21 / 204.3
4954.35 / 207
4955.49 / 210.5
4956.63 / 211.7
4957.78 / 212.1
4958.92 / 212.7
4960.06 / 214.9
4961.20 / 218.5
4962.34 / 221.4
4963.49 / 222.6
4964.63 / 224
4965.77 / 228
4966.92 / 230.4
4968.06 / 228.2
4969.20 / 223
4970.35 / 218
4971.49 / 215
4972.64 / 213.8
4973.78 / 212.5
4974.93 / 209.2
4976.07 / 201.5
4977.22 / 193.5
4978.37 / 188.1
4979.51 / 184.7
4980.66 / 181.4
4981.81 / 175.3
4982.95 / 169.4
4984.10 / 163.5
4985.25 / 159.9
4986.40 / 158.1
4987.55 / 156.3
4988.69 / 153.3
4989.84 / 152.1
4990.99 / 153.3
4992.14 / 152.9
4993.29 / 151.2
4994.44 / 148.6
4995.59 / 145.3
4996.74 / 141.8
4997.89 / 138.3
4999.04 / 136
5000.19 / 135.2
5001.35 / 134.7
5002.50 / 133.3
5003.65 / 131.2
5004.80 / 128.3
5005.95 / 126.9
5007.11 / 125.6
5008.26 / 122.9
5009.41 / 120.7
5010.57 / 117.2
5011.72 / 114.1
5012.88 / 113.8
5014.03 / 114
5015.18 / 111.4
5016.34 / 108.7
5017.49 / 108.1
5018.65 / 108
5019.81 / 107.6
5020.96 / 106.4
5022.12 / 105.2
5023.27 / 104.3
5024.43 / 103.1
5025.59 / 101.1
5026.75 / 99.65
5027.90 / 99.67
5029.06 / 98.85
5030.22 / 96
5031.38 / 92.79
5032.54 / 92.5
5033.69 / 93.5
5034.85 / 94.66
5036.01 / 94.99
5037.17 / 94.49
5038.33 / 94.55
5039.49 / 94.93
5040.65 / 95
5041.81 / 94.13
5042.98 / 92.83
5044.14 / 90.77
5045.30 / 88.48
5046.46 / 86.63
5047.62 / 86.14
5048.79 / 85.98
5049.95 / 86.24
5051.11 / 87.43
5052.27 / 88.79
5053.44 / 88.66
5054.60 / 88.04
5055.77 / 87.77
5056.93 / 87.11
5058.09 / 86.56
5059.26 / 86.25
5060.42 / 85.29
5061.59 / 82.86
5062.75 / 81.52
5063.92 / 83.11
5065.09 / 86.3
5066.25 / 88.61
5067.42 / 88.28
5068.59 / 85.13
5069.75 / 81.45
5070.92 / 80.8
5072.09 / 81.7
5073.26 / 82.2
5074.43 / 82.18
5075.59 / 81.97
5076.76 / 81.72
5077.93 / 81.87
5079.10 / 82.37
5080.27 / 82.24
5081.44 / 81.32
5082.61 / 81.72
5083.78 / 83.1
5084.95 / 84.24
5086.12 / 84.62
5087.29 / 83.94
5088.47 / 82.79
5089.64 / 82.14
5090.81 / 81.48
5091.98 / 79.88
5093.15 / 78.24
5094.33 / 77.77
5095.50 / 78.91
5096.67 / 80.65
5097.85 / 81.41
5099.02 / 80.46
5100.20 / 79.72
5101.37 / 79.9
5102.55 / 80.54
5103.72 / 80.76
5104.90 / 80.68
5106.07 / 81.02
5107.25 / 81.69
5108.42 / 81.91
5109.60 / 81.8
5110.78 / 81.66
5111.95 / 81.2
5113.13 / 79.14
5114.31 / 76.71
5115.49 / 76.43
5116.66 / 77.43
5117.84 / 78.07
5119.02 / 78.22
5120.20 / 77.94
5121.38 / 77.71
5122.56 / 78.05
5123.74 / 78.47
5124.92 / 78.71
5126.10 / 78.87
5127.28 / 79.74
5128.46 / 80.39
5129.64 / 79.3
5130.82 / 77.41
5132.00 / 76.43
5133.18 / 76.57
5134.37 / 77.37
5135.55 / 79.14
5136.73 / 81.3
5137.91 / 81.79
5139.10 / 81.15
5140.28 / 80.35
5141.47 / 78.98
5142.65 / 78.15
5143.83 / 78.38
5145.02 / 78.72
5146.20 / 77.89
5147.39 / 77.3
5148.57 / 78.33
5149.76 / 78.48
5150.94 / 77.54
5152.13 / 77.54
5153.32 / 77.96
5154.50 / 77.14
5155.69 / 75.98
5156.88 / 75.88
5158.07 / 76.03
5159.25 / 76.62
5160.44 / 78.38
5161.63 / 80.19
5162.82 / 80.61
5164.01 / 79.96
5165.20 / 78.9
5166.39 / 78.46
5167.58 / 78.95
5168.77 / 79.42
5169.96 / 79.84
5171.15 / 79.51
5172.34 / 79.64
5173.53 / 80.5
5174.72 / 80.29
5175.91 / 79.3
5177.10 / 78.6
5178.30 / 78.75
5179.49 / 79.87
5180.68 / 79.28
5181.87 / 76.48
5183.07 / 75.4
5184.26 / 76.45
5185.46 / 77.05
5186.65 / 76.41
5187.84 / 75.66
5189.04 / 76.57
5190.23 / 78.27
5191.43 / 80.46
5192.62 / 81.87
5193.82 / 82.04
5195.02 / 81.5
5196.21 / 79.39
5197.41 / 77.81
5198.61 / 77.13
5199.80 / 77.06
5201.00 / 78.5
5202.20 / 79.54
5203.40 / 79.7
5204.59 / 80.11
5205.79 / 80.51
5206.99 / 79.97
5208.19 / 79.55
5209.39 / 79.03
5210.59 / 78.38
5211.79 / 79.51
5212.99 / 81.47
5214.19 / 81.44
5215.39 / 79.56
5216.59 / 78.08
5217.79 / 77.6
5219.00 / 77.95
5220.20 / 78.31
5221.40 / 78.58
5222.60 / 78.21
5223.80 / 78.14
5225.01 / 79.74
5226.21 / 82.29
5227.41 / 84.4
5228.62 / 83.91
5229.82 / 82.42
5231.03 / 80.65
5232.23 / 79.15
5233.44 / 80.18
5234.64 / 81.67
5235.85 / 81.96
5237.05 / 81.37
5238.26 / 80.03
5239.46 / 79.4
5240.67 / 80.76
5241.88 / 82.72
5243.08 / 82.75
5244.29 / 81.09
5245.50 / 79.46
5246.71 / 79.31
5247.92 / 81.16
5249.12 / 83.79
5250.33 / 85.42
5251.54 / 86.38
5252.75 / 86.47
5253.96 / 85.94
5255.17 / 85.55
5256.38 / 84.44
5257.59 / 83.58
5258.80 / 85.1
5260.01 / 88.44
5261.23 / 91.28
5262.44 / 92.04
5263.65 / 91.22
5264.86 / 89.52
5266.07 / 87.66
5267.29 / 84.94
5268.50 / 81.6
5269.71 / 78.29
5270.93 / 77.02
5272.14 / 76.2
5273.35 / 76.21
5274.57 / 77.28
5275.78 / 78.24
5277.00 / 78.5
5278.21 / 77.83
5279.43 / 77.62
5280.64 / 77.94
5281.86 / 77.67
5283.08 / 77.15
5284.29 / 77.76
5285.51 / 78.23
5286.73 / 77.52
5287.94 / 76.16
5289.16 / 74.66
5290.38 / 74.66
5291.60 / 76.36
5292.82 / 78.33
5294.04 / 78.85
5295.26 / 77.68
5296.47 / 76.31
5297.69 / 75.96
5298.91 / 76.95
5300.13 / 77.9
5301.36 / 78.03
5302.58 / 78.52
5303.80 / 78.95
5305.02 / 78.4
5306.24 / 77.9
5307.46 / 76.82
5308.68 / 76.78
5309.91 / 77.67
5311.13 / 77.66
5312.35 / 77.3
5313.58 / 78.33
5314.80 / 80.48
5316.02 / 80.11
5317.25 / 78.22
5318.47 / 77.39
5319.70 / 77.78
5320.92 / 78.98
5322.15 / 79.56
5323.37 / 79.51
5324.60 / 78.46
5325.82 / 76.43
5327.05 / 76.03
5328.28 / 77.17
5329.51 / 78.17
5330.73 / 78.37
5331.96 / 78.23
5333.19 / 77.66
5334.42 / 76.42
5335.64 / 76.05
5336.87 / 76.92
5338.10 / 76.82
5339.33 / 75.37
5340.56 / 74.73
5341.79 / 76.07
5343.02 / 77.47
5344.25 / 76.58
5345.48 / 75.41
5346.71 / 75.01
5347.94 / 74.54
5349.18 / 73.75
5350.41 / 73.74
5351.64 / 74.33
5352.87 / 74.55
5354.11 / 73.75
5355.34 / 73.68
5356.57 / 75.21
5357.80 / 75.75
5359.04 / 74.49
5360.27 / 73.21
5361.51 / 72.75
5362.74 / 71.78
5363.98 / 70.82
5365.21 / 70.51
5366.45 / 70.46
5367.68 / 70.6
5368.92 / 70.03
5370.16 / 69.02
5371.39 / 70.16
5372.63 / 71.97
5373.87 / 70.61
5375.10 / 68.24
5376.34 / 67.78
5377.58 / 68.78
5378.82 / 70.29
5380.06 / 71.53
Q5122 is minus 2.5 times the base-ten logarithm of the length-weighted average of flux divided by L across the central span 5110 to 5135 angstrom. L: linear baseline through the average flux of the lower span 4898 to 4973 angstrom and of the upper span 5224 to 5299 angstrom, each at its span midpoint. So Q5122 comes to 0.45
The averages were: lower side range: 170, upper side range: 81.1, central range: 78.4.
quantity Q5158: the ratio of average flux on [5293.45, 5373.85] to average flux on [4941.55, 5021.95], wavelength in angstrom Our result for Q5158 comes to 0.45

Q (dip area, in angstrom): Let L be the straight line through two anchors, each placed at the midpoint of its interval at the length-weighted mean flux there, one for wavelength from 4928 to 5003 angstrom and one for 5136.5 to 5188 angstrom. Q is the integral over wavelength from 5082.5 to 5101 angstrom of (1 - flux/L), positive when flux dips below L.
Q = 5.48 angstrom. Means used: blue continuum 182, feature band 81.3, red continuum 78.5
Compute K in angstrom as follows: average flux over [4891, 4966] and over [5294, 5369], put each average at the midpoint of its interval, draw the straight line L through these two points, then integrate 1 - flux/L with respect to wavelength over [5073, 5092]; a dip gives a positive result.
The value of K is 6.8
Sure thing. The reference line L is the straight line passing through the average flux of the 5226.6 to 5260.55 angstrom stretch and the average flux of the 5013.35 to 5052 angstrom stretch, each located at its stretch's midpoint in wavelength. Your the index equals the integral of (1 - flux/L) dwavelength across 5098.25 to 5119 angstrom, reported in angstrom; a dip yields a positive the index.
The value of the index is 2.8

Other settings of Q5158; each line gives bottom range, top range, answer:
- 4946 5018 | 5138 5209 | 0.46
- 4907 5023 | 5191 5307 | 0.49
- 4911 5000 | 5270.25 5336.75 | 0.44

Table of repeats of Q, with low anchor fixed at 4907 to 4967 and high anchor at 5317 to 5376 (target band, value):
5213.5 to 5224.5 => 2.76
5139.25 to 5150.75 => 4.13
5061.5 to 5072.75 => 4.55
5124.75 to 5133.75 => 3.42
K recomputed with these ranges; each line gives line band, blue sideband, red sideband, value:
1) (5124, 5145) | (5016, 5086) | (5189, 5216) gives 1.35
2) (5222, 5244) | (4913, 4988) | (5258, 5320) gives 3.45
